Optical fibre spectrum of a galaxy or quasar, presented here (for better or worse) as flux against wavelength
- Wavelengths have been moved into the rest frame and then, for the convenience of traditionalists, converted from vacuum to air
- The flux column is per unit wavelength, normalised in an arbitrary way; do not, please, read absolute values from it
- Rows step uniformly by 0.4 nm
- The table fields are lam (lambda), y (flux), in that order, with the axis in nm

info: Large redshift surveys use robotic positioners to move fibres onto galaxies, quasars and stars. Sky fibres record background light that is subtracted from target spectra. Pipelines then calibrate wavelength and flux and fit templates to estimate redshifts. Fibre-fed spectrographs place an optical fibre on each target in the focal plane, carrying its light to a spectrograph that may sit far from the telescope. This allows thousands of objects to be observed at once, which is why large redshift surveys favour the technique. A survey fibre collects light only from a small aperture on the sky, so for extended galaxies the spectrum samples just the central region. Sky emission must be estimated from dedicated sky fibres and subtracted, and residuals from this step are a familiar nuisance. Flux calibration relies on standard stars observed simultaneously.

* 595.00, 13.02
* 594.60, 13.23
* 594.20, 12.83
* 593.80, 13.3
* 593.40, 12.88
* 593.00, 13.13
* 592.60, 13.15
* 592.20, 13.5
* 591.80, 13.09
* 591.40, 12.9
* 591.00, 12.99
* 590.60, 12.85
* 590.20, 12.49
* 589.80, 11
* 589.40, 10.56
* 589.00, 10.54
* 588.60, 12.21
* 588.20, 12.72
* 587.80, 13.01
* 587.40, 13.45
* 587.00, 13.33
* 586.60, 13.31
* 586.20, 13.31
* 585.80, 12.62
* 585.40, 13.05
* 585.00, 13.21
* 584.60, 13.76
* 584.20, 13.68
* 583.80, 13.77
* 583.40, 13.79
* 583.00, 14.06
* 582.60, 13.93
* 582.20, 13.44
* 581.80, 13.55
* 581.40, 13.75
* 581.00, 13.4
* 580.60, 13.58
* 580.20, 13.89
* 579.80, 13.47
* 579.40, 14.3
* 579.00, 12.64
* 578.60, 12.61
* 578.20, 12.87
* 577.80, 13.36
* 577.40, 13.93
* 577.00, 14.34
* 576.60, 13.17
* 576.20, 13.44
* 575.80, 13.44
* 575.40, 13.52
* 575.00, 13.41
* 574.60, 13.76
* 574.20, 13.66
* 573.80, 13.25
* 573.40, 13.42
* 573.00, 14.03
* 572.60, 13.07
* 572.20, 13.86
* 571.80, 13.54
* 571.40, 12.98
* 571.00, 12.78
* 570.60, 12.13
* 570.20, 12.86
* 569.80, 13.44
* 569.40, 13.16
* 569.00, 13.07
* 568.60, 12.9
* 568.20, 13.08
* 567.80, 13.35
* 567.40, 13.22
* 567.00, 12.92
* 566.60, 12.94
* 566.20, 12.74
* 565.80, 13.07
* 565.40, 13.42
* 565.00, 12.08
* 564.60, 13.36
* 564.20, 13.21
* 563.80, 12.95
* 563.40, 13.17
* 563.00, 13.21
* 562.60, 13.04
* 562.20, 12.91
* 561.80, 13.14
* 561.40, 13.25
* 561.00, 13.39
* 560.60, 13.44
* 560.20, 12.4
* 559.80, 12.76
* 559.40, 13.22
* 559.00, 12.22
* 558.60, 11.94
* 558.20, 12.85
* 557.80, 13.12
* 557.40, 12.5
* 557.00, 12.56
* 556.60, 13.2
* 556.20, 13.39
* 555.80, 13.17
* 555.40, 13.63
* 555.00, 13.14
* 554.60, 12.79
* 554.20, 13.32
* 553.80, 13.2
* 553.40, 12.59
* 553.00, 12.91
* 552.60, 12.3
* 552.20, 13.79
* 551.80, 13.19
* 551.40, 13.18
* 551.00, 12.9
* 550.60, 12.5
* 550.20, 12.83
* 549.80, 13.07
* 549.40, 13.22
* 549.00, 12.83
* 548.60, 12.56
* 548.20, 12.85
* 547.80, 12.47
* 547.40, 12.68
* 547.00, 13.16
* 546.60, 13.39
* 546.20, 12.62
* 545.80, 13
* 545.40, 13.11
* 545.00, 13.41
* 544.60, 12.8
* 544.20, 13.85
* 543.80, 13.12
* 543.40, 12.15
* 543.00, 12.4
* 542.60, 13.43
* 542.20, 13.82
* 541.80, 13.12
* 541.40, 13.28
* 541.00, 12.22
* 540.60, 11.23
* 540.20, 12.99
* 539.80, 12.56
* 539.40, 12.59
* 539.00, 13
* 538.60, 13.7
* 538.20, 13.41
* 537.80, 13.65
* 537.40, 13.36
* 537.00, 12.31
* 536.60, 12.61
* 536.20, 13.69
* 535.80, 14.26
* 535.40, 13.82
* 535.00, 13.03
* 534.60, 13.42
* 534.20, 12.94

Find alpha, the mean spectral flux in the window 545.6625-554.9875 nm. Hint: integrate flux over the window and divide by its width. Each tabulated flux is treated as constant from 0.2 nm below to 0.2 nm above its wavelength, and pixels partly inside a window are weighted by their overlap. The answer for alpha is 12.9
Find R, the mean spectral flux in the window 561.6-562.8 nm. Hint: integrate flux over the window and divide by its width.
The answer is 13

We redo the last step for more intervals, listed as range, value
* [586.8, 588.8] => 12.9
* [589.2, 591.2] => 12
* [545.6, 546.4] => 12.8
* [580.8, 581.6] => 13.6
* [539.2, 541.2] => 12.3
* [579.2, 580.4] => 13.9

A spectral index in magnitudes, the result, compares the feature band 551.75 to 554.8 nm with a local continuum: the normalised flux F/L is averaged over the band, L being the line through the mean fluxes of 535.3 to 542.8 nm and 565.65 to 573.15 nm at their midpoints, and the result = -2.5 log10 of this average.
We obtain 0.008 mag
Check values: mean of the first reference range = 13.1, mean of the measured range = 13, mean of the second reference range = 13.1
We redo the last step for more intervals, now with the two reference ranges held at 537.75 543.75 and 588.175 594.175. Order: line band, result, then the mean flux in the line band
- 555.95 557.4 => -0.02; 13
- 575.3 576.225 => -0.07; 13.5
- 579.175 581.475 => -0.09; 13.7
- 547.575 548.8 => 0.02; 12.6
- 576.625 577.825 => -0.10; 13.8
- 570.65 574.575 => -0.06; 13.4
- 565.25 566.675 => -0.03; 13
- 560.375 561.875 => -0.05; 13.3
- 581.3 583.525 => -0.10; 13.8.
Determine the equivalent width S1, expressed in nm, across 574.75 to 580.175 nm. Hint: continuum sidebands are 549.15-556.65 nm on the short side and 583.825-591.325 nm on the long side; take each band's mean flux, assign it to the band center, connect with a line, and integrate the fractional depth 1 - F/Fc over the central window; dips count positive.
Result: -0.27 nm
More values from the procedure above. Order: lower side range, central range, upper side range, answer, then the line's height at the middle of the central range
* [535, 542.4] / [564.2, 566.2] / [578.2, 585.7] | 0.06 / 13.4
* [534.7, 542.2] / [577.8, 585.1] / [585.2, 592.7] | -0.49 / 12.7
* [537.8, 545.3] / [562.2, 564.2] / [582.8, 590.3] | -0.03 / 12.9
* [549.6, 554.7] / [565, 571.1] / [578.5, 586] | 0.13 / 13.3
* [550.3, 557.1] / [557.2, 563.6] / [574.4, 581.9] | 0.13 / 13.2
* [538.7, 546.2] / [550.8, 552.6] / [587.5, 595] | -0.04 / 12.8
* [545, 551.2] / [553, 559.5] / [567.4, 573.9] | 0.04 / 13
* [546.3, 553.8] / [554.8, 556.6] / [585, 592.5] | -0.06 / 12.9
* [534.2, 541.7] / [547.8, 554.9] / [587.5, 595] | 0.01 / 12.9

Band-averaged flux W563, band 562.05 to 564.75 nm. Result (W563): 13.1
